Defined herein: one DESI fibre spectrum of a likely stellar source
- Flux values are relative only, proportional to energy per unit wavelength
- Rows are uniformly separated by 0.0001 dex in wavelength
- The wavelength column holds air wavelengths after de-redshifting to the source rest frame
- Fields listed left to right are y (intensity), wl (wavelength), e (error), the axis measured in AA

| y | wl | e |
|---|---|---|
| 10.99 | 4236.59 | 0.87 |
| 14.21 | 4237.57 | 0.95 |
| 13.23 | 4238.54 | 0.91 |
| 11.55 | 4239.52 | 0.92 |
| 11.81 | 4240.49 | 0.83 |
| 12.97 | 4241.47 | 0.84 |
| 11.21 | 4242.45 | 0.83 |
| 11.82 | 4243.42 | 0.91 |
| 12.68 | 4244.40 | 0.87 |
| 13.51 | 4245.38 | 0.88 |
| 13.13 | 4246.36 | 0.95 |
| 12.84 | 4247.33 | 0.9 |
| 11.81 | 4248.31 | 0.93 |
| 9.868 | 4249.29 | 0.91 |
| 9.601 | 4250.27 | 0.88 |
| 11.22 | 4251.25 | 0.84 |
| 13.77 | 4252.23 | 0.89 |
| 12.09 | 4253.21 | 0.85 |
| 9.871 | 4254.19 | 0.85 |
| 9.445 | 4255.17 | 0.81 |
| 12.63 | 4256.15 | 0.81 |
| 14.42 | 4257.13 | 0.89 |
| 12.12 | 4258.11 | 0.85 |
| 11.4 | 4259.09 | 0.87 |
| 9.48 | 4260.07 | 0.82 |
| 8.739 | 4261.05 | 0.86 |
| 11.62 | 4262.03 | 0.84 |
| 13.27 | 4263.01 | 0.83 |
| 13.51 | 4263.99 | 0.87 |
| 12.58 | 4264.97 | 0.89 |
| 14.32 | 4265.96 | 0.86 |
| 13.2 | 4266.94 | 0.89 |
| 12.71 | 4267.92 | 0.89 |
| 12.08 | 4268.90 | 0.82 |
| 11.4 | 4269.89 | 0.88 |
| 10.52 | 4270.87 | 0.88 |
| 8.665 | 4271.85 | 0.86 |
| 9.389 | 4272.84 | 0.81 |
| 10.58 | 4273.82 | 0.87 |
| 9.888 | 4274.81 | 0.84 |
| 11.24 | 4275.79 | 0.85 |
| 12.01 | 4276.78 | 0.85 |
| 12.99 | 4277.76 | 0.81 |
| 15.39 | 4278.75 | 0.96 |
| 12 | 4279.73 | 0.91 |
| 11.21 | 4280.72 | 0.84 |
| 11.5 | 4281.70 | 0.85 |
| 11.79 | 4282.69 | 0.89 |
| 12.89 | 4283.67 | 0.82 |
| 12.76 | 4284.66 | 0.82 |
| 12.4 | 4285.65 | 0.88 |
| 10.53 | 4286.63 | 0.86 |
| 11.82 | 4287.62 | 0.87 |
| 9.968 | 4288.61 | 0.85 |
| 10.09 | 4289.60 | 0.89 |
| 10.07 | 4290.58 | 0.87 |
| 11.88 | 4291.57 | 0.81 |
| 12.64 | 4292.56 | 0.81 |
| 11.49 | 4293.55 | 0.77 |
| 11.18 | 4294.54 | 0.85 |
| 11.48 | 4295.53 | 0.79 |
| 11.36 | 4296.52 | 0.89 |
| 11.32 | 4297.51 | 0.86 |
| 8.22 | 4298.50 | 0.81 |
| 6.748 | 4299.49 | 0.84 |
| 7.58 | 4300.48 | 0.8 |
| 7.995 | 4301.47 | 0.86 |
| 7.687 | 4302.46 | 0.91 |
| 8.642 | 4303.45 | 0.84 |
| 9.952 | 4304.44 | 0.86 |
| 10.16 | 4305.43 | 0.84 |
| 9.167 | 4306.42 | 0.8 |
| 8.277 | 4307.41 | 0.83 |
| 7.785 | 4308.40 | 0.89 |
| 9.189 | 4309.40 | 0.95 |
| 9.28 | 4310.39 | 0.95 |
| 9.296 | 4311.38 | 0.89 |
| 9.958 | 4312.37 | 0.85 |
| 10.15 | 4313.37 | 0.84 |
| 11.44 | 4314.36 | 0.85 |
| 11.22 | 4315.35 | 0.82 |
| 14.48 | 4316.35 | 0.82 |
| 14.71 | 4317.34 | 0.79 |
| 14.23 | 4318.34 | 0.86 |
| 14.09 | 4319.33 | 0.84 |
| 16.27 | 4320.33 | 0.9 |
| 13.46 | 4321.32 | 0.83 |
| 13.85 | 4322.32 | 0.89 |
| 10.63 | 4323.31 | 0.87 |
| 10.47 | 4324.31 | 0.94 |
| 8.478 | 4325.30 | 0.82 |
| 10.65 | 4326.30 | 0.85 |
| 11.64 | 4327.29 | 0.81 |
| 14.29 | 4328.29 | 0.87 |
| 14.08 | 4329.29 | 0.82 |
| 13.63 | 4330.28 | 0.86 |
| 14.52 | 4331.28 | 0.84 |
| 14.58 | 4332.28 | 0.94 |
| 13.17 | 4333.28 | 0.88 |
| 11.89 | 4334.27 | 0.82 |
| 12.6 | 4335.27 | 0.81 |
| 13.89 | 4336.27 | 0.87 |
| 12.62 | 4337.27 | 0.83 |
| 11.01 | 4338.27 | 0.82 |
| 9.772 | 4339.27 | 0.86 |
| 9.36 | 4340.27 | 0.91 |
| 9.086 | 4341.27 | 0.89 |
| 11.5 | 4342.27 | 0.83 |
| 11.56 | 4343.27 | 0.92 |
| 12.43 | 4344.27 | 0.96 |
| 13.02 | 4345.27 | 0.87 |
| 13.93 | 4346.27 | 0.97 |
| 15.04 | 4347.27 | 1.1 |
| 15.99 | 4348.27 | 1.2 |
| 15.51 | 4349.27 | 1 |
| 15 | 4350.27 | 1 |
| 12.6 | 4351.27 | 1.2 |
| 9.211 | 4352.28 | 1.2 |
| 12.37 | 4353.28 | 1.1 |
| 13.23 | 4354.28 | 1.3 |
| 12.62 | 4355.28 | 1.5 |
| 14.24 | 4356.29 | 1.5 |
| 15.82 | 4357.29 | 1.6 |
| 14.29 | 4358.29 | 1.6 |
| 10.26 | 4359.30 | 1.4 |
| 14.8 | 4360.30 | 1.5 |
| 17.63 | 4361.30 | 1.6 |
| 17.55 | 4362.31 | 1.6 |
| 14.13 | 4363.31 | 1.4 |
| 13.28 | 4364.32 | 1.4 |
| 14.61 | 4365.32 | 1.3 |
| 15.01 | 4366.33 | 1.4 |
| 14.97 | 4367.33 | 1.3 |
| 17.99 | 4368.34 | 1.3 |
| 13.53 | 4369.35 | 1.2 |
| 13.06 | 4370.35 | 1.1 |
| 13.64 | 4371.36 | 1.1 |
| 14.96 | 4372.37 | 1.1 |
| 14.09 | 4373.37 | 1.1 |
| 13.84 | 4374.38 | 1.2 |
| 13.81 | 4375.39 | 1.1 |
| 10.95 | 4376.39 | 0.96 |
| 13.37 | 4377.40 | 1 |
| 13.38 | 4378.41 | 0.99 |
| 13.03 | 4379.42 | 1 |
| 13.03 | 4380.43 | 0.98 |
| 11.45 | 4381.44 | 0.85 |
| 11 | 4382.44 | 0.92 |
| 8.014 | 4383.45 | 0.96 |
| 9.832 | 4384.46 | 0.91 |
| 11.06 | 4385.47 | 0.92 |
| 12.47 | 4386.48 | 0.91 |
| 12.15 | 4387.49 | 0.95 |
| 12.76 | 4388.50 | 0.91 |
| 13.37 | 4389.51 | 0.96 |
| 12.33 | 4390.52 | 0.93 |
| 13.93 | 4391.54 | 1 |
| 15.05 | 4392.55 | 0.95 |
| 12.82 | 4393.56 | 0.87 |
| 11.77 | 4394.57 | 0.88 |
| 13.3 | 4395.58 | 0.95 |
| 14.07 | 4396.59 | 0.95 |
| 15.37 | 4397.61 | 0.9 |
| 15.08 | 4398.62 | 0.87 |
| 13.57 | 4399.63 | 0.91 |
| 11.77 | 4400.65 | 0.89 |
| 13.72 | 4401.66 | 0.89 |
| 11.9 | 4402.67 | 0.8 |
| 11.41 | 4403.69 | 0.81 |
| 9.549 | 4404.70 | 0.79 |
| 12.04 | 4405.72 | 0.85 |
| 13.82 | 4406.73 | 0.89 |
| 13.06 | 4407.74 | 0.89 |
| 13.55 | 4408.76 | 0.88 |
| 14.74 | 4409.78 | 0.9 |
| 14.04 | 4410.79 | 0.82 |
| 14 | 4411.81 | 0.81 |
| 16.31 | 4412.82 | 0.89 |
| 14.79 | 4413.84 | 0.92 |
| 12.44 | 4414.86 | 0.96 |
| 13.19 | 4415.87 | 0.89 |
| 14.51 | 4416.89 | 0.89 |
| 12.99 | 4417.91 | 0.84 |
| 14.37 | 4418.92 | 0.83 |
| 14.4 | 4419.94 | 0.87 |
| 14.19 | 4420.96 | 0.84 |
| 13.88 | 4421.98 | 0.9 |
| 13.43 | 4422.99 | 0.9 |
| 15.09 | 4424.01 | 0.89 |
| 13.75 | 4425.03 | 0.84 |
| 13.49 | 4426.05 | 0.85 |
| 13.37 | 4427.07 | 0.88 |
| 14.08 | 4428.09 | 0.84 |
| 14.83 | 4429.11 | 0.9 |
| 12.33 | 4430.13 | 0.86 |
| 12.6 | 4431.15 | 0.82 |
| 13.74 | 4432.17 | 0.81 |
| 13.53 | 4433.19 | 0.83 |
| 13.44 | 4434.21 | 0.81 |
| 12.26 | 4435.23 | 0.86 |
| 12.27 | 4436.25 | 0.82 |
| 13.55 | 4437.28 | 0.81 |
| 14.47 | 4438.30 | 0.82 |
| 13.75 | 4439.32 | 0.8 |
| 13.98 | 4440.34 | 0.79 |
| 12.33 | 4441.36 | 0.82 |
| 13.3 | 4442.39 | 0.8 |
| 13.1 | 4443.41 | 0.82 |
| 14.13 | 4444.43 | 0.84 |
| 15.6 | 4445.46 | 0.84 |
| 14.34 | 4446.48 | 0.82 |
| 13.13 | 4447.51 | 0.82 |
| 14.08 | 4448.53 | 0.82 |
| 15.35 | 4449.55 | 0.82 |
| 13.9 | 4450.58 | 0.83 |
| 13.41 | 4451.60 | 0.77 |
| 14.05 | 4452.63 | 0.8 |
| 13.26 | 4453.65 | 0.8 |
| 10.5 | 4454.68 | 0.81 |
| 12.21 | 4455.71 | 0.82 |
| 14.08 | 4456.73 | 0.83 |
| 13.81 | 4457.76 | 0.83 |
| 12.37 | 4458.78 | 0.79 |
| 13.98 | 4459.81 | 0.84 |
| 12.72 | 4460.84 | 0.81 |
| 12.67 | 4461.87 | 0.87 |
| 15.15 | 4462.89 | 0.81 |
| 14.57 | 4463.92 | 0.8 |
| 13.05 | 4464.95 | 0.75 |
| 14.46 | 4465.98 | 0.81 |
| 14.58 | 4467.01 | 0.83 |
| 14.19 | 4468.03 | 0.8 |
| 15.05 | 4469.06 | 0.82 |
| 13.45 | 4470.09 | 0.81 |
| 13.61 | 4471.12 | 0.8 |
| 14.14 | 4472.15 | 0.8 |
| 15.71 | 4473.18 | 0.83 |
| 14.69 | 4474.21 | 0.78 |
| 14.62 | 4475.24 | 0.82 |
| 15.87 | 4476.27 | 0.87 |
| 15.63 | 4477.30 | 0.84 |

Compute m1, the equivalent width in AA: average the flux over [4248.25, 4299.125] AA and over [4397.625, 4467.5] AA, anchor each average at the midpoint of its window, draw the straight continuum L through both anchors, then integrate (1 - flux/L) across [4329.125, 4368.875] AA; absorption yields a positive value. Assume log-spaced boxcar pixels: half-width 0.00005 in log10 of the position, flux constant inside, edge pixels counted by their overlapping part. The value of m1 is -3.14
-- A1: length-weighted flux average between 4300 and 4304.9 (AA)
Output 8.37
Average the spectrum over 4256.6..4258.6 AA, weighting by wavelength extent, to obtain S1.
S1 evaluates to 13.3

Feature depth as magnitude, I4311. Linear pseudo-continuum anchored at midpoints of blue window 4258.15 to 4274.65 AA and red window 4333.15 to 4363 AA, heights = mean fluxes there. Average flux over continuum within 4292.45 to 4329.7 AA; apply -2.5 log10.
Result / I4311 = 0.14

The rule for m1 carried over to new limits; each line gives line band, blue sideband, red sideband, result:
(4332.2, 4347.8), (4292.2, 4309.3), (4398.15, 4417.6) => -1.82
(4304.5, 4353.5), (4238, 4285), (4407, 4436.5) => 2.36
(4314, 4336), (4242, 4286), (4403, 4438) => -0.84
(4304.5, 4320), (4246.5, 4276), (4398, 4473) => 1.53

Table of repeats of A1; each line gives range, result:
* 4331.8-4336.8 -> 13.2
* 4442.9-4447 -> 14.3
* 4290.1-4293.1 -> 11.5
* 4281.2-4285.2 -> 12.2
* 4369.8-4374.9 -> 13.9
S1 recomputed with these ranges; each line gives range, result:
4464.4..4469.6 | 14.3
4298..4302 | 7.64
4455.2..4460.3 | 13.3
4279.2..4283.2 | 11.7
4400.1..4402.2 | 12.7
